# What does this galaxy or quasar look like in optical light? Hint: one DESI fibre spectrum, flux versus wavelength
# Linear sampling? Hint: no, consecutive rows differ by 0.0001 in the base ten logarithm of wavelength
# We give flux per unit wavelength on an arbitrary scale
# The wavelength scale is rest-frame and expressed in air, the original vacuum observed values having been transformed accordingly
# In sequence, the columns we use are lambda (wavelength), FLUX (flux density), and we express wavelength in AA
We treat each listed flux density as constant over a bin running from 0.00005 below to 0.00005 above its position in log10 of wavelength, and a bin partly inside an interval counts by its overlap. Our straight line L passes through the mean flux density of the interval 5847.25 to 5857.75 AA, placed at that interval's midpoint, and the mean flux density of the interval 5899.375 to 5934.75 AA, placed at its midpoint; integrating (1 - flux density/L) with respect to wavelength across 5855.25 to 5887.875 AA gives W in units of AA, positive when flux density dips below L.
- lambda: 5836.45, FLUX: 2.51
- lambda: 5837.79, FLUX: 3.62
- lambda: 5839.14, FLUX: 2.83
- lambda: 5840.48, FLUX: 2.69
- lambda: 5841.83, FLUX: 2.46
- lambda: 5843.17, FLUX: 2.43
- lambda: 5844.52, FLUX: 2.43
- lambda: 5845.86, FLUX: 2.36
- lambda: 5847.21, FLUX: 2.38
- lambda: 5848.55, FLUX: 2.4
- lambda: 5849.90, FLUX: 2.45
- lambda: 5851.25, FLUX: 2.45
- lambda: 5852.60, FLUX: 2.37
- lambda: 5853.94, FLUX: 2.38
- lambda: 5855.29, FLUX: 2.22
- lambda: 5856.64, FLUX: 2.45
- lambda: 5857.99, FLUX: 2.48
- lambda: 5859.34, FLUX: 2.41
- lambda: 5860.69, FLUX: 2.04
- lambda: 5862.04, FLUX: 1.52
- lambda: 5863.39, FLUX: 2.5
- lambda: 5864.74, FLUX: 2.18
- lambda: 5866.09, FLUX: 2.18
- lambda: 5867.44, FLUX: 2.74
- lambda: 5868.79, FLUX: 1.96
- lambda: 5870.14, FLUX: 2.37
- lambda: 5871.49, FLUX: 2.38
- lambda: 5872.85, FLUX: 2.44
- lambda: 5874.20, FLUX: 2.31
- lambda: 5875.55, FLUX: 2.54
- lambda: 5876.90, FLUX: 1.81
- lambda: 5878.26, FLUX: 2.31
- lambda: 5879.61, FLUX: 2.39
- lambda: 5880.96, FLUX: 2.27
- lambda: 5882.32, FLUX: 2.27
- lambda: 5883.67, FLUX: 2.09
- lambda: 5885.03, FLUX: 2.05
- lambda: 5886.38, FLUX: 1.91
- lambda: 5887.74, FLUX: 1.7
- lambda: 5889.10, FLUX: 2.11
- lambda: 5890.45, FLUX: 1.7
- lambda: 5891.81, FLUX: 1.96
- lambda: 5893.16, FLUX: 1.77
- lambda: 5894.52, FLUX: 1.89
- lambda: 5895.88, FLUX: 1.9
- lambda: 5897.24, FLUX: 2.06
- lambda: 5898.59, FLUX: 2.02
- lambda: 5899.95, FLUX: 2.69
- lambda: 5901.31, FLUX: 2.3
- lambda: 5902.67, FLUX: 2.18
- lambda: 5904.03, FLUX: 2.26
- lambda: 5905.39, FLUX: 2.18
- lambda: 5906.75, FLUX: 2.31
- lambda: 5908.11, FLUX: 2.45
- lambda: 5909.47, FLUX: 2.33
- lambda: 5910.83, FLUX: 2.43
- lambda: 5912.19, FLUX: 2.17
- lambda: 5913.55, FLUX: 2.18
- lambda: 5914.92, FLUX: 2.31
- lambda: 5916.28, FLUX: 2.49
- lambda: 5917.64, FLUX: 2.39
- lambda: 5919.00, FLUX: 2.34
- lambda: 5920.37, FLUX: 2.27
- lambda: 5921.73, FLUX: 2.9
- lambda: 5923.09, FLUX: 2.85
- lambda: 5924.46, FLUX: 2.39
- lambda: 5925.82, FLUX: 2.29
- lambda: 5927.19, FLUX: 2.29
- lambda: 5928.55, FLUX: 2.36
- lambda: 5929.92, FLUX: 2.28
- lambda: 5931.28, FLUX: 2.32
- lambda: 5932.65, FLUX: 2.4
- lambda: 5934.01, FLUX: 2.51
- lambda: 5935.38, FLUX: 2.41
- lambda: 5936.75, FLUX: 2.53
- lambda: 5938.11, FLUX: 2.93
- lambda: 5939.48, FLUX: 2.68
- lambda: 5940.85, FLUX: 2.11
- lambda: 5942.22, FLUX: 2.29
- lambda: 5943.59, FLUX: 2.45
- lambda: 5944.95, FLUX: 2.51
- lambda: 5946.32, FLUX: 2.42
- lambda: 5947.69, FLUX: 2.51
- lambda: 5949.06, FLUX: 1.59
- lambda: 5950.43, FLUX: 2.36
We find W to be 2.2 AA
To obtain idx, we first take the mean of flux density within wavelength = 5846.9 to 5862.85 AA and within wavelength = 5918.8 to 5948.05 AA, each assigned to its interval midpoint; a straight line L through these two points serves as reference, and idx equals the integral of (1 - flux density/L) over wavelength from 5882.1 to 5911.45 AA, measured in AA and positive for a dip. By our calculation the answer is 3.3 AA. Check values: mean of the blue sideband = 2.3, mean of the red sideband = 2.46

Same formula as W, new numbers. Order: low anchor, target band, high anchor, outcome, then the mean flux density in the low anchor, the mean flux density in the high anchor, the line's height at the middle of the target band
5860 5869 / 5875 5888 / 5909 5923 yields 0.6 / 2.17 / 2.4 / 2.25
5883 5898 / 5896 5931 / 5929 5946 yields -2.6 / 1.92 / 2.45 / 2.18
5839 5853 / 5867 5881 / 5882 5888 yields -1.2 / 2.47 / 2.01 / 2.14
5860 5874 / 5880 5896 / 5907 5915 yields 2.1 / 2.23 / 2.31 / 2.27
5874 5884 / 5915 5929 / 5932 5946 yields -0.2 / 2.25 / 2.48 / 2.42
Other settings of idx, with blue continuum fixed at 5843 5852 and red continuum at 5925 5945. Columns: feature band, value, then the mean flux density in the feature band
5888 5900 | 2.2 AA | 1.97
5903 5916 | 0.7 AA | 2.29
